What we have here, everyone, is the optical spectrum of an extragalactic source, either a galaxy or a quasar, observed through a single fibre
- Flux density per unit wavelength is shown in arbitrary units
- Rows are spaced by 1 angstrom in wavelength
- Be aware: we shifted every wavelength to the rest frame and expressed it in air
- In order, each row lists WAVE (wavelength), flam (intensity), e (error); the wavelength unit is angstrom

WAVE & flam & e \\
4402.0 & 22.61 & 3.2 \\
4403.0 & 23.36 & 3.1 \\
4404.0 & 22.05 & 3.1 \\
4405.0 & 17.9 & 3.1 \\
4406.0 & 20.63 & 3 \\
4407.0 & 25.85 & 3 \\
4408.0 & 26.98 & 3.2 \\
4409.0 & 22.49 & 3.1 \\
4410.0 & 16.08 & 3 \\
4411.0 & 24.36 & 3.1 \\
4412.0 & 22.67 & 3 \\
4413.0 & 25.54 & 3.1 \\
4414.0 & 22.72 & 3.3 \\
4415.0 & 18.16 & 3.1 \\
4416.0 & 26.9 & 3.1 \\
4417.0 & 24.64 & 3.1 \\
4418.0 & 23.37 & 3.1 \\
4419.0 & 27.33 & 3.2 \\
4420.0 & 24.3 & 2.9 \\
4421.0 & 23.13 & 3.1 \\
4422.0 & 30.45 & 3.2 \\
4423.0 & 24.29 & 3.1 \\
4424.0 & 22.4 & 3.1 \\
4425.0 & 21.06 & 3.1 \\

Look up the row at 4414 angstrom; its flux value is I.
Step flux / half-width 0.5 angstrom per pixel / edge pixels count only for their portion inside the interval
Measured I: 22.72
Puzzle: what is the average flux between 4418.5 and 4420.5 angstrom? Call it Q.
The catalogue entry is 25.8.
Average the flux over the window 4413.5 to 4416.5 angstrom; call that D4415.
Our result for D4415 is 22.6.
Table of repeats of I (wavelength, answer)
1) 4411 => 24.36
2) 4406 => 20.63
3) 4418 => 23.37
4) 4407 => 25.85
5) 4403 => 23.36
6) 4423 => 24.29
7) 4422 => 30.45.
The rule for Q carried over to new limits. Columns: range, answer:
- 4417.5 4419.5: 25.4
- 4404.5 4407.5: 21.5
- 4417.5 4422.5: 25.7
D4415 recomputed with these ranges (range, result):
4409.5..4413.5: 22.2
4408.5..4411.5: 21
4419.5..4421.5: 23.7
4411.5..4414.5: 23.6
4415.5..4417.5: 25.8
